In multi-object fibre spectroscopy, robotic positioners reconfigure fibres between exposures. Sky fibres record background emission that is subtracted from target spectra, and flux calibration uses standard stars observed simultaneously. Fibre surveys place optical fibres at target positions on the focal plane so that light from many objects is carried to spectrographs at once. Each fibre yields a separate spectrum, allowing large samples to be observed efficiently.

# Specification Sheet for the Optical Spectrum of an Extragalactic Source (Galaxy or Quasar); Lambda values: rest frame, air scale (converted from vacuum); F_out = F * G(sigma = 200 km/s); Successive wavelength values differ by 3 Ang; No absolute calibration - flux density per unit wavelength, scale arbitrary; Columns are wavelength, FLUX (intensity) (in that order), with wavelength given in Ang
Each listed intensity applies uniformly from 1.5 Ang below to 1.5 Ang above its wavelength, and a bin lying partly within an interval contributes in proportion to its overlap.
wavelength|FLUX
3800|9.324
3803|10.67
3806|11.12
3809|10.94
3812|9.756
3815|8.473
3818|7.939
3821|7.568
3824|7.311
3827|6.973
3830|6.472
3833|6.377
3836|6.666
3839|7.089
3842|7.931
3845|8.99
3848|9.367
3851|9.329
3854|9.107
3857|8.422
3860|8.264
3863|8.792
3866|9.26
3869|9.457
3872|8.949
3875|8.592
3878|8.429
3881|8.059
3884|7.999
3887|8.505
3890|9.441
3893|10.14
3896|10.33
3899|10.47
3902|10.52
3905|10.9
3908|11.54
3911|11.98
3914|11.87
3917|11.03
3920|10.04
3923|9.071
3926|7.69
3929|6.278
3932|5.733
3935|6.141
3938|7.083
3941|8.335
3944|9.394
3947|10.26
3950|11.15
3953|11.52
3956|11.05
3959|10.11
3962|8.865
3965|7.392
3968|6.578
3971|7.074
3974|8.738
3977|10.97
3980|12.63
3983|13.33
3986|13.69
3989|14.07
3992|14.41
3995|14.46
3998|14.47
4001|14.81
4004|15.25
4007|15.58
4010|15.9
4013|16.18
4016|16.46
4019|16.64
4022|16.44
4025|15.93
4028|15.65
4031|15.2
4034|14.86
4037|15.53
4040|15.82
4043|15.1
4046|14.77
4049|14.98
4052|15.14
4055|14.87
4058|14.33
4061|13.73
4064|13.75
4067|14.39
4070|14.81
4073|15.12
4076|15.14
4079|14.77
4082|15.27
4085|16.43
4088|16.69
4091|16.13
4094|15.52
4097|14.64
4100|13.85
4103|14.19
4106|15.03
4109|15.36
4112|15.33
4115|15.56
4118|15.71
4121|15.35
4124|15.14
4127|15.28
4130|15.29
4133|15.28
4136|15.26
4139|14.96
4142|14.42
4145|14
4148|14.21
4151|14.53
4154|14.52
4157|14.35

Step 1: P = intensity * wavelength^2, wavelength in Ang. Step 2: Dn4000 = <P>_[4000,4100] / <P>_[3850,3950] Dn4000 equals 1.8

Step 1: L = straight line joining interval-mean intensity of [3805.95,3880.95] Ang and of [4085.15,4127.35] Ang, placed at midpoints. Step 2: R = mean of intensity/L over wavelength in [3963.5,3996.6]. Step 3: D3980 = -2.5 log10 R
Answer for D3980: 0.08 mag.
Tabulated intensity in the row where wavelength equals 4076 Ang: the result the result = 15.14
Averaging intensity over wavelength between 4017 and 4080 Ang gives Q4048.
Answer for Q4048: 15.1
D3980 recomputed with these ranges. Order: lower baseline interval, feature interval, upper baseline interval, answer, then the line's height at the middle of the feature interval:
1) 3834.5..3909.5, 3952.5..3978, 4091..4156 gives 0.238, 11.2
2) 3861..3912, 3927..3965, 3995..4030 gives 0.389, 12.5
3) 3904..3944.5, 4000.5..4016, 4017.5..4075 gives -0.185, 13.2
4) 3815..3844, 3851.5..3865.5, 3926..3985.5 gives -0.140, 7.68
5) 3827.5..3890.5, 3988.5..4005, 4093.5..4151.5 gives -0.232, 11.8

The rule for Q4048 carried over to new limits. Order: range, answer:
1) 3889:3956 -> 9.62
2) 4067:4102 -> 15.3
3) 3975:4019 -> 14.5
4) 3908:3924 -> 10.9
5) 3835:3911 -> 9.14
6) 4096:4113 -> 14.7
